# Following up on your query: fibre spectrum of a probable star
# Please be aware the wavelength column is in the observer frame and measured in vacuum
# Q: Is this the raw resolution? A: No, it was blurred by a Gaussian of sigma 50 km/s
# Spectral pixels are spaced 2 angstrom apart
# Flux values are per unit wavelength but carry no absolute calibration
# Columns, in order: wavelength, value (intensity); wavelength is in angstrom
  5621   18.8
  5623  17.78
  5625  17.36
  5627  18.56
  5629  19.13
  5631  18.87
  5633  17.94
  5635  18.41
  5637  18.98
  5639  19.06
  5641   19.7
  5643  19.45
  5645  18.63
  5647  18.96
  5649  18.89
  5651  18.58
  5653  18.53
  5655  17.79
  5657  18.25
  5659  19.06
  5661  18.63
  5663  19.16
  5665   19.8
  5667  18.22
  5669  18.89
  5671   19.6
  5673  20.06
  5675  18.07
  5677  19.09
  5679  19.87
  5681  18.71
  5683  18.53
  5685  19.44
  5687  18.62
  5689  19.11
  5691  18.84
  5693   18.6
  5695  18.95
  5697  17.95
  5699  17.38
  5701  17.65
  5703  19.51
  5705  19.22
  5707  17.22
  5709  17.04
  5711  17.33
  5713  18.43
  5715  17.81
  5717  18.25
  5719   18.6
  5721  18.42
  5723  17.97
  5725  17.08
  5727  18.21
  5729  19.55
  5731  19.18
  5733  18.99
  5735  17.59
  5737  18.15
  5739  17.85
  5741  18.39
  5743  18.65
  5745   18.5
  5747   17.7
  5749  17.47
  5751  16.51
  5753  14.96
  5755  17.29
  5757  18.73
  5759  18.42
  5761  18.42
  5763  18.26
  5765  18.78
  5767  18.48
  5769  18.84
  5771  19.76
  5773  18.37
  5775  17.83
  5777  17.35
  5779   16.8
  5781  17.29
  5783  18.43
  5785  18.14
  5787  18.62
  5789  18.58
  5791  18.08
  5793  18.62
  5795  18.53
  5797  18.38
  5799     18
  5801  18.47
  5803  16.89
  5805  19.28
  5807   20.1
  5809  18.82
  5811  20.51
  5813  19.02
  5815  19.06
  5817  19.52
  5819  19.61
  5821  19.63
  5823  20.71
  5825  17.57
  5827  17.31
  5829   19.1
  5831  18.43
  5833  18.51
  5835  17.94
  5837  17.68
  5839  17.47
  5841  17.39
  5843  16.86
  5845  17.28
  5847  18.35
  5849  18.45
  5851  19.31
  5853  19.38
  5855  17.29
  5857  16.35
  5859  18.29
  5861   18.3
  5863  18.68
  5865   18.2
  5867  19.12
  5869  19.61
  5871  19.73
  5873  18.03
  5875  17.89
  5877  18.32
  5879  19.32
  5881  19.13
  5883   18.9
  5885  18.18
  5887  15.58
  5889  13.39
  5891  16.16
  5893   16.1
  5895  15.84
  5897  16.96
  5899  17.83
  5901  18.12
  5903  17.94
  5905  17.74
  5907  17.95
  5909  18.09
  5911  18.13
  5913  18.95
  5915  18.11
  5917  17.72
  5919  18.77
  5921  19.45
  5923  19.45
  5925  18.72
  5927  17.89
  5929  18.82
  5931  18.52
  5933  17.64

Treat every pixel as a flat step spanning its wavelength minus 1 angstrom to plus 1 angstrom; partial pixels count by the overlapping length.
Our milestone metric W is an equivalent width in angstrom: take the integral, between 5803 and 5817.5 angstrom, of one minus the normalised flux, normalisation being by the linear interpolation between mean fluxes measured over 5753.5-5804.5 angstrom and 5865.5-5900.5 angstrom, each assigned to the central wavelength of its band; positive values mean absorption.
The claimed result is -1.0 angstrom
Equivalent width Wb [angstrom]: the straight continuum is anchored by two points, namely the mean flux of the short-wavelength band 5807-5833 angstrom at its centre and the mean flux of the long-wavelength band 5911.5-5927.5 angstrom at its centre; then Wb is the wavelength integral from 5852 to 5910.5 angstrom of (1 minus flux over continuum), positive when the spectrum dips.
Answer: 3.16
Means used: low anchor 19.1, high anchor 18.6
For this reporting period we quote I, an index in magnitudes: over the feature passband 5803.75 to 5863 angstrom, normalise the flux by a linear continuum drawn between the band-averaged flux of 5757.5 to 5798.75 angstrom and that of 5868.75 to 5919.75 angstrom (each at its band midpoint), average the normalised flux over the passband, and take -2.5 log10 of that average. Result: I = -0.029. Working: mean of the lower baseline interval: 18.3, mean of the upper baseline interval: 17.8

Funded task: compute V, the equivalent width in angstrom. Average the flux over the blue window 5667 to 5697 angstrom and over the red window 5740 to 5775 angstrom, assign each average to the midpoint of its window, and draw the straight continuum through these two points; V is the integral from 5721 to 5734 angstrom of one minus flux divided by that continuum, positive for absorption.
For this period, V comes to 0.0 angstrom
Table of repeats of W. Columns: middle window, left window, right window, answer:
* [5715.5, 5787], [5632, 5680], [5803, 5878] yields 2.4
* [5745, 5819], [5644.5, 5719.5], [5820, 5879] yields 0.6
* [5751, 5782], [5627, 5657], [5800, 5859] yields 1.1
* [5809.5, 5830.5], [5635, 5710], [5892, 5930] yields -1.0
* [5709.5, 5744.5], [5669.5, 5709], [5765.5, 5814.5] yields 0.7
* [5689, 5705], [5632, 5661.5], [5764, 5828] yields 0.2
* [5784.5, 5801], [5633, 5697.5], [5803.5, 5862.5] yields 0.2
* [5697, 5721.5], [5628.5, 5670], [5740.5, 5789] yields 0.4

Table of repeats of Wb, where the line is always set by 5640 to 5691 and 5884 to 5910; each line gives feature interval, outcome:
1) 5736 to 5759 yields 0.7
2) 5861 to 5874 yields -1.3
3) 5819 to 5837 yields -1.2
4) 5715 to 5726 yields 0.3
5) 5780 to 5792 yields -0.2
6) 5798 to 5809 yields -0.5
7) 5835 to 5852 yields -0.5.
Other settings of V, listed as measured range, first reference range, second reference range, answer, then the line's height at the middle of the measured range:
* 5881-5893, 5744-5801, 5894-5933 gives 1.0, 18.1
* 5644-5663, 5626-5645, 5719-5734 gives 0.2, 18.8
